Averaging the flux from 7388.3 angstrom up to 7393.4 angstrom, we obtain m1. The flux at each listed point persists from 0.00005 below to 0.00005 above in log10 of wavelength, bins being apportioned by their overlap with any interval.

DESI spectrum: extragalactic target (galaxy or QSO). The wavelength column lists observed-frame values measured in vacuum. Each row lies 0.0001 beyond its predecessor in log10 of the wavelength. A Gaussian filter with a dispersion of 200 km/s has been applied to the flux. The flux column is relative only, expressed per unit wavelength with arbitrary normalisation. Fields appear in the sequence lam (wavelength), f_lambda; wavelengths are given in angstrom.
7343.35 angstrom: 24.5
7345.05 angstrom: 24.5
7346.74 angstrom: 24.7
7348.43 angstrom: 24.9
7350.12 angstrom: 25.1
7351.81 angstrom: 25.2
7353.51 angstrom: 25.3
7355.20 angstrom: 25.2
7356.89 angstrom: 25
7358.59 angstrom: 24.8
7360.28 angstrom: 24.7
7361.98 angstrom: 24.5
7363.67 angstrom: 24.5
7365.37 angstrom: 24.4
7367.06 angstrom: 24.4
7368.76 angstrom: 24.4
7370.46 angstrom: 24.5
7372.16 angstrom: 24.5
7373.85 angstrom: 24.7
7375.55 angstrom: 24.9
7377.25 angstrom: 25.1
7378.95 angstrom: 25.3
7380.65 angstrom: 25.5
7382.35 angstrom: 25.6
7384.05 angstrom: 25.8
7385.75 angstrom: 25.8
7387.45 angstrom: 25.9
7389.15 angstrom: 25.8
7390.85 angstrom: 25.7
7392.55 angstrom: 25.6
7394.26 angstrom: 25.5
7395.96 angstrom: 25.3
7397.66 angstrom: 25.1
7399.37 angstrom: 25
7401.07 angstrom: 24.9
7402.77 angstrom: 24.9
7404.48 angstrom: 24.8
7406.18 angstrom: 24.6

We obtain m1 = 25.7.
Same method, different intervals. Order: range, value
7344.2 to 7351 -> 24.8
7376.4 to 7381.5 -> 25.3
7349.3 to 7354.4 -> 25.2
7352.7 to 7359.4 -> 25.1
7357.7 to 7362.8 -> 24.6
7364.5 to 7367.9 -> 24.4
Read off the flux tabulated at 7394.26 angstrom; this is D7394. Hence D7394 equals 25.5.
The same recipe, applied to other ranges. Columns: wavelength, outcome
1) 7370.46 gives 24.5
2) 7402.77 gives 24.9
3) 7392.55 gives 25.6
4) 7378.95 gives 25.3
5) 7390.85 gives 25.7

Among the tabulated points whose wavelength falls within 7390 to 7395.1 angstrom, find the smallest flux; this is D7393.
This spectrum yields 25.5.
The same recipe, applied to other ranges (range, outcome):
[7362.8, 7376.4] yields 24.4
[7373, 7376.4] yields 24.7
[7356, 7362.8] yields 24.5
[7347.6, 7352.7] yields 24.9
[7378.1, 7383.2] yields 25.3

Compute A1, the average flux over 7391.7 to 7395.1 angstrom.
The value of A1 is 25.5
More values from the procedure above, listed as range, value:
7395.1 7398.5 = 25.2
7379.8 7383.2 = 25.5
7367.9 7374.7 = 24.5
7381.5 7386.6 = 25.7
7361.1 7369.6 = 24.4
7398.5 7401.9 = 24.9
